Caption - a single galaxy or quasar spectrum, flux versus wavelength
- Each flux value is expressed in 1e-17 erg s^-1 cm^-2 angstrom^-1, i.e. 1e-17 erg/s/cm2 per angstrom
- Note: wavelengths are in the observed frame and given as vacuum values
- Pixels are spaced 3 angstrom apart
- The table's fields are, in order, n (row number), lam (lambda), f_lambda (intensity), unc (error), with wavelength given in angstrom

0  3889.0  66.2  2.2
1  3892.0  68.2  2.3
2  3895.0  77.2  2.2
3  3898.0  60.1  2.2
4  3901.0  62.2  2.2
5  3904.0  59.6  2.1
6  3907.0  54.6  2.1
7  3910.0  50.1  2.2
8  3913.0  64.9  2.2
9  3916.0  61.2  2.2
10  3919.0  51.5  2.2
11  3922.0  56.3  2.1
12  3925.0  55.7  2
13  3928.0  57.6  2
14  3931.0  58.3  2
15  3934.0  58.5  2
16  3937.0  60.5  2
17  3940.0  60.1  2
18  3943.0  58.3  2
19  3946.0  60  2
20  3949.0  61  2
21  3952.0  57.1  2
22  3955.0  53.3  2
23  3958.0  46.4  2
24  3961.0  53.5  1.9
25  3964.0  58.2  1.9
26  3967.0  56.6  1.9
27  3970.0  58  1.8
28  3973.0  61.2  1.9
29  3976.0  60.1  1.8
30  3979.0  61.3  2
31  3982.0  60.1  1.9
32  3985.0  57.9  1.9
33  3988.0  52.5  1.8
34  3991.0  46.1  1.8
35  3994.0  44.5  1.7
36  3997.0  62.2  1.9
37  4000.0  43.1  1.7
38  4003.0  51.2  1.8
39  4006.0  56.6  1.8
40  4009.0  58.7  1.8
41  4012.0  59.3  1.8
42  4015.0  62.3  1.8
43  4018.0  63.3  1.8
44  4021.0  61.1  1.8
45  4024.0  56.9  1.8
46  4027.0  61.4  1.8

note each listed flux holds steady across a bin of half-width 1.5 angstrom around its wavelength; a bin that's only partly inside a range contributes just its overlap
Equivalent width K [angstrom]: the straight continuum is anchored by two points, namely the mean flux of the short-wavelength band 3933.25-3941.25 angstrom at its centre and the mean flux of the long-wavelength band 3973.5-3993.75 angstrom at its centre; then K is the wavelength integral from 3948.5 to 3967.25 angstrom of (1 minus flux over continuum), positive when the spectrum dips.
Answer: 1.1 angstrom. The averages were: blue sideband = 59.8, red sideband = 55.8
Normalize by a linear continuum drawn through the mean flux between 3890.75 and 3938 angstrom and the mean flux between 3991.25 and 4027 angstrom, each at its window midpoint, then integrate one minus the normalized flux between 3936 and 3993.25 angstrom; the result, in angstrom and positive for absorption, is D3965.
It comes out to 1.1 angstrom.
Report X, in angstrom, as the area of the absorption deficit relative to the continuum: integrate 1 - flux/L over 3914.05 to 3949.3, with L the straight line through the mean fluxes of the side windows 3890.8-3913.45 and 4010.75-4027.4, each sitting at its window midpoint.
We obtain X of 1.9 angstrom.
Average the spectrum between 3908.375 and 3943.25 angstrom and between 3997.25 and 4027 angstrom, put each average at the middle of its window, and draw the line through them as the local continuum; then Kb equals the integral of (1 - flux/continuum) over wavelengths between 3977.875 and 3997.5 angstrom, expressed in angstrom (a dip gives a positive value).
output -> 1.0 angstrom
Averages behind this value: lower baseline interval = 57.7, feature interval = 54.5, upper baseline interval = 57.4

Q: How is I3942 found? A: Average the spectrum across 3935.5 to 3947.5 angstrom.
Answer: 59.7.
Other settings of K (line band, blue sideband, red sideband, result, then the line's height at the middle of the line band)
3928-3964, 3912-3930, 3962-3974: 0.5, 57.9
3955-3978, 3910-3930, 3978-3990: 0.4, 57.3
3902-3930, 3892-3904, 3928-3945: 2.5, 62.7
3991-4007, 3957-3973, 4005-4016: 2.0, 58.2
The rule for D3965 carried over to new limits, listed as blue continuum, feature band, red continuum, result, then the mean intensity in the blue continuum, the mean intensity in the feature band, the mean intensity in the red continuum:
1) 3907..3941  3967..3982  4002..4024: -0.4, 57.5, 59.8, 59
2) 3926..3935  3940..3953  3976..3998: -0.5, 58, 59.3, 55.1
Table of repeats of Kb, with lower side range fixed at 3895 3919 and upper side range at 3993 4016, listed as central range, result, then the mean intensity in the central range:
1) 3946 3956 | -0.1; 57.8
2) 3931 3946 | -0.3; 59.3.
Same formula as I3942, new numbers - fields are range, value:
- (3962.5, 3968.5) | 57.4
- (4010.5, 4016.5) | 60.8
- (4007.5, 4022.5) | 60.9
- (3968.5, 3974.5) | 59.6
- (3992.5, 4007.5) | 51.5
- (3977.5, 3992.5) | 55.6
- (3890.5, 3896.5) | 72.7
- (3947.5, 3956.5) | 57.1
